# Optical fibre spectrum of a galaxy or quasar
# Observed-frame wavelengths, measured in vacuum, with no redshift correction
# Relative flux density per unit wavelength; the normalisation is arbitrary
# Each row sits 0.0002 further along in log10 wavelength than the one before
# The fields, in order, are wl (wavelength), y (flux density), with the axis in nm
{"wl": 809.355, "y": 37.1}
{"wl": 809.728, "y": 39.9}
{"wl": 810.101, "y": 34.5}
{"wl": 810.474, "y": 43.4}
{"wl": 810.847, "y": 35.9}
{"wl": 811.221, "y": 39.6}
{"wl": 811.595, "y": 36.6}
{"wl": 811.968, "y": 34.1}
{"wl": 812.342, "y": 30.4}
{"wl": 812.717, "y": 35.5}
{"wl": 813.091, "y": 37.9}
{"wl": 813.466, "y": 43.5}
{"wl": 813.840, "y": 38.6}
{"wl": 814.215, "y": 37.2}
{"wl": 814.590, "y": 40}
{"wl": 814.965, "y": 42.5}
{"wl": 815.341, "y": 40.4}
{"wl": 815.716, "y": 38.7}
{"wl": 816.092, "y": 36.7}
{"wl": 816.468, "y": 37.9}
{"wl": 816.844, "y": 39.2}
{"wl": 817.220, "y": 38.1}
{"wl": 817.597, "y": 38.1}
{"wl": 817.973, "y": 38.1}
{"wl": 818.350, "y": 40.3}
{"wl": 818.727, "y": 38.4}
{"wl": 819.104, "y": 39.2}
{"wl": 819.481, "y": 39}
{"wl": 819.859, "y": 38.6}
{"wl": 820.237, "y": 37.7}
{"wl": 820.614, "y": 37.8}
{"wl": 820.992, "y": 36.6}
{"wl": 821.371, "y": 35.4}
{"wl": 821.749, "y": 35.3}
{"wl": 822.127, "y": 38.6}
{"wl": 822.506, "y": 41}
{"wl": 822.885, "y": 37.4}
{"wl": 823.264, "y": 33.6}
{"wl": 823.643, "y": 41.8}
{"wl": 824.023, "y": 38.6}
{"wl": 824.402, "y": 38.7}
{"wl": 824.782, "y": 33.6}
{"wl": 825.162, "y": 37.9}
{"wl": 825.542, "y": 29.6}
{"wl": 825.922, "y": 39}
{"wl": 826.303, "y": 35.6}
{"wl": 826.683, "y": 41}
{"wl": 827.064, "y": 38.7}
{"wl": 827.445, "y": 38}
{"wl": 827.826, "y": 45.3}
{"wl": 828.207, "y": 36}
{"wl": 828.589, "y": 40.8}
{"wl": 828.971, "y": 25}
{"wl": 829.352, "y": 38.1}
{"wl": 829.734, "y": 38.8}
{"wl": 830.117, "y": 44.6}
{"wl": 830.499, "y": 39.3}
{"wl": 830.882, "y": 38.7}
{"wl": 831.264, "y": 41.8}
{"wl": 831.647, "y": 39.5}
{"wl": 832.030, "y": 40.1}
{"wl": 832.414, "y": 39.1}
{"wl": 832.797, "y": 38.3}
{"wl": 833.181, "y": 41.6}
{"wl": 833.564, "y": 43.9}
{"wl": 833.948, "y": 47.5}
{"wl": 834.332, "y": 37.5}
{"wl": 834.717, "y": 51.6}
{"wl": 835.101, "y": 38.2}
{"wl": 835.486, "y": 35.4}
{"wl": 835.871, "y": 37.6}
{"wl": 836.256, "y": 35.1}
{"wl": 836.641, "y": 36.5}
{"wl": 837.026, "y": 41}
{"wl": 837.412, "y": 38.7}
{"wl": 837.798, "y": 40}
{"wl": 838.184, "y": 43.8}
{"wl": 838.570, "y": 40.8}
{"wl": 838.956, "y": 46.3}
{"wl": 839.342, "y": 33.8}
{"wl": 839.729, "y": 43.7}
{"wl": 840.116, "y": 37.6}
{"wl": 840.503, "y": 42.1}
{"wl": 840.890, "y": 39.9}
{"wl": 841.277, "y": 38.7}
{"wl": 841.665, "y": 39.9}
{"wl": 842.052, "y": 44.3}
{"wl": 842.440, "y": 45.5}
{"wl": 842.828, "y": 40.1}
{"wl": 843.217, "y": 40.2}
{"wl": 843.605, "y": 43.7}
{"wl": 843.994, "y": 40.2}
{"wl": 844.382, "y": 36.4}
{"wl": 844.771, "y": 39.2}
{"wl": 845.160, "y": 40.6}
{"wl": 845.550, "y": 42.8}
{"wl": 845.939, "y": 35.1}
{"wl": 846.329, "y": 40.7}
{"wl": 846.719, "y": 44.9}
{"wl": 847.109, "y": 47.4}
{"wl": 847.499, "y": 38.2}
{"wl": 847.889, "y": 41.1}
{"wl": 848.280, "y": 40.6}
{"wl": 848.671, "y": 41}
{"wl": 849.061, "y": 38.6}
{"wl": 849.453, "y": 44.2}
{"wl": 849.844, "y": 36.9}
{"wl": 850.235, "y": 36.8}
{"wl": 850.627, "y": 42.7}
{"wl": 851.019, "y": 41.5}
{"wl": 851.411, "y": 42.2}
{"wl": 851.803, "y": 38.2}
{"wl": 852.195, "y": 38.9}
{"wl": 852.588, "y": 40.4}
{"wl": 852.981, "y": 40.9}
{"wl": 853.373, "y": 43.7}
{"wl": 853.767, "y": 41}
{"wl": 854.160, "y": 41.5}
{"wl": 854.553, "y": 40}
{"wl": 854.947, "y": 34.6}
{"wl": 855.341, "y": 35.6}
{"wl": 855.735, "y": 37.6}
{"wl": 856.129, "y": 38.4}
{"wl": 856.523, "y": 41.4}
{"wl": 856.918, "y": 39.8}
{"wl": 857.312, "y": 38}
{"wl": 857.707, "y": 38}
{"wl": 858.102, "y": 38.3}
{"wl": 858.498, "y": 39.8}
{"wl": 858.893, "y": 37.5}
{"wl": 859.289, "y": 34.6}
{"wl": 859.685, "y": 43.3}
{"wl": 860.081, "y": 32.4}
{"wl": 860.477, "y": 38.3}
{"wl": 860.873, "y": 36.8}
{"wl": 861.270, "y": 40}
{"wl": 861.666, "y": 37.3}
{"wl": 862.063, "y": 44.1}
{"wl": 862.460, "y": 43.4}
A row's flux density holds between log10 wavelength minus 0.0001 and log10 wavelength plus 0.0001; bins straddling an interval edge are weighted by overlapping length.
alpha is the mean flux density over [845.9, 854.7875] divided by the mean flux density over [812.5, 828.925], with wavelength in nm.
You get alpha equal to 1.07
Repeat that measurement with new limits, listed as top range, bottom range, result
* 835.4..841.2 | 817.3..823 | 1.04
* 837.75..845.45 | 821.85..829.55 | 1.09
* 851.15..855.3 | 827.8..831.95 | 1.03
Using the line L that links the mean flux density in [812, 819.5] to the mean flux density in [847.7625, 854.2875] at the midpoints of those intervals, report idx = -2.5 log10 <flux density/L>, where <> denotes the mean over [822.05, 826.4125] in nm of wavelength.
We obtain 0.052 mag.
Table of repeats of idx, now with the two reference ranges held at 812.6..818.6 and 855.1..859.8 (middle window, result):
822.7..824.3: 0.03 mag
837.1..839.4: -0.06 mag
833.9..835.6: -0.09 mag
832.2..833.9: -0.07 mag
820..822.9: 0.04 mag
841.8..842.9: -0.13 mag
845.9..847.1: -0.09 mag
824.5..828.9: 0.04 mag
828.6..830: 0.10 mag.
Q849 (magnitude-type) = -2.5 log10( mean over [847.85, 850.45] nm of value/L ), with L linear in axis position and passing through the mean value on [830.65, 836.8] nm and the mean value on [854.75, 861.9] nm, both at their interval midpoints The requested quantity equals -0.030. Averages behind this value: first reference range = 40.2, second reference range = 37.9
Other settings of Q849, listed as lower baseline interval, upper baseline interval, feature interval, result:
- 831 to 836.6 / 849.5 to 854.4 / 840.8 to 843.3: -0.02 mag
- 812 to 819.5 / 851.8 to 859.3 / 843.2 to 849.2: -0.05 mag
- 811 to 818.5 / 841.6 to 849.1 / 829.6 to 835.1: -0.04 mag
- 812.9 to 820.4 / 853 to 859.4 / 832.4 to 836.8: -0.04 mag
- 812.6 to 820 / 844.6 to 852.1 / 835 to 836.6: 0.10 mag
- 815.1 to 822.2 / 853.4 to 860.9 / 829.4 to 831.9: -0.06 mag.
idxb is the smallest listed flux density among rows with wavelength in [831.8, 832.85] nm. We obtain 38.3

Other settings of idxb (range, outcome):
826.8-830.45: 25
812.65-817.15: 35.5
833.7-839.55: 33.8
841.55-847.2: 35.1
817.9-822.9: 35.3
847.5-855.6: 34.6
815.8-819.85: 36.7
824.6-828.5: 29.6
